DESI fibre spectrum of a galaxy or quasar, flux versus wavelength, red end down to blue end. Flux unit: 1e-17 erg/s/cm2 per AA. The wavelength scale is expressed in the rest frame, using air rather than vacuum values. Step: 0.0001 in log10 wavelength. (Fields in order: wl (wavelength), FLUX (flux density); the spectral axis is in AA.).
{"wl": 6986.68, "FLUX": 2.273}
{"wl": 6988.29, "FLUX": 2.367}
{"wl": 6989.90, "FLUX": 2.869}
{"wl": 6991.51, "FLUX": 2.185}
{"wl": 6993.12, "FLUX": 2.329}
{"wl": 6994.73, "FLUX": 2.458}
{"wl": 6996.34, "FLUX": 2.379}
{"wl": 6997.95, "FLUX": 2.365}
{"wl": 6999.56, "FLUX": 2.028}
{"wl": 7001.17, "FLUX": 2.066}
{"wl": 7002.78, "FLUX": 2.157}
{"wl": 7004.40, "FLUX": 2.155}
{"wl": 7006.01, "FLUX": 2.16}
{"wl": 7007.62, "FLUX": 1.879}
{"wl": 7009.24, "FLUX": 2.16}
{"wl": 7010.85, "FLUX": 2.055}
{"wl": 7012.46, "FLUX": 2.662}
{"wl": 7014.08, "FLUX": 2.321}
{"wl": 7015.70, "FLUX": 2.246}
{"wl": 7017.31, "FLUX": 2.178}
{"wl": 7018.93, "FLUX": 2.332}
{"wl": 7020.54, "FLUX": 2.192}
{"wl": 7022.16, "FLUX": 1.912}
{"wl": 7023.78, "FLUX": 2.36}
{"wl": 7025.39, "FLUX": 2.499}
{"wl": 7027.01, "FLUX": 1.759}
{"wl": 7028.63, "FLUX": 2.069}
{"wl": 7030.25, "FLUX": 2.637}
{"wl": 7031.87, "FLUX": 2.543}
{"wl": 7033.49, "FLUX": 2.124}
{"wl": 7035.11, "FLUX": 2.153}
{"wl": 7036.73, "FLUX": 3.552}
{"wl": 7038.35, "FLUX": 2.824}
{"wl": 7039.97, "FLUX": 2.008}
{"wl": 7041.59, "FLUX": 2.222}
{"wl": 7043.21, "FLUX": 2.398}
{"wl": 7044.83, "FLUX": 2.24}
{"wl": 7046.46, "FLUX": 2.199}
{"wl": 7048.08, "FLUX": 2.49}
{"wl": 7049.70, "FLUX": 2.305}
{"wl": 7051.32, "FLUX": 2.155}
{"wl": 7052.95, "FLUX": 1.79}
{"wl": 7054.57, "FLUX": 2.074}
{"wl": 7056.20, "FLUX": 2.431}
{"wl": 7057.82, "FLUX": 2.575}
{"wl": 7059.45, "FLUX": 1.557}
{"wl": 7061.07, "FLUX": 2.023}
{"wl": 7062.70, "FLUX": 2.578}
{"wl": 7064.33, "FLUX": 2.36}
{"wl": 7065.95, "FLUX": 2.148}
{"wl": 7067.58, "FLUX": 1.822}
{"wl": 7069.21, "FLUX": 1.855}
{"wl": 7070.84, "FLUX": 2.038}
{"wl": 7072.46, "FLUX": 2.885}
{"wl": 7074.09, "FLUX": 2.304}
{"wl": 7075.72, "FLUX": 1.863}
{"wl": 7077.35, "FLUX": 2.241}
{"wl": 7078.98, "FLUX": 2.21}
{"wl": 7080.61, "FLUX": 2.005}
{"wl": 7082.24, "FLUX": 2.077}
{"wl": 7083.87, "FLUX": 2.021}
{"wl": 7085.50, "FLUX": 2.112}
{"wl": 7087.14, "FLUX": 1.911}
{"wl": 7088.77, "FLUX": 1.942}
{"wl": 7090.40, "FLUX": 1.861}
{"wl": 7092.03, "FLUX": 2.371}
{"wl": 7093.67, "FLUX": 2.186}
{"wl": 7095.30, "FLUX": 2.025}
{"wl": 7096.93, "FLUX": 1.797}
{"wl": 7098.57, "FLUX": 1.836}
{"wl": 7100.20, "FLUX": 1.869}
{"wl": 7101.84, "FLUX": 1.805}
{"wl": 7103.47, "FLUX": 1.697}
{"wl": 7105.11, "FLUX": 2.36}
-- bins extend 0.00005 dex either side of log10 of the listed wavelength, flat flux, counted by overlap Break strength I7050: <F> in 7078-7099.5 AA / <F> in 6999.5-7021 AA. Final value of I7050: 0.93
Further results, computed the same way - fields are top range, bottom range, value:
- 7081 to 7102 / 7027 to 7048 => 0.83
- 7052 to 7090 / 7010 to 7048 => 0.91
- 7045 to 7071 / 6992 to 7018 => 0.97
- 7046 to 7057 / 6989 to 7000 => 0.93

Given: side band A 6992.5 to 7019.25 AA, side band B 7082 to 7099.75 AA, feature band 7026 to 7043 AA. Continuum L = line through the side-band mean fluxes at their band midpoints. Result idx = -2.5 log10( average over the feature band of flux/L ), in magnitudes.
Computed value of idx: -0.113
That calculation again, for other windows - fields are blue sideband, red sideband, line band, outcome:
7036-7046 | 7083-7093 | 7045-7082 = 0.053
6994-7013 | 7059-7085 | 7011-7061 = -0.057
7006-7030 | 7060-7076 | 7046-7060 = 0.002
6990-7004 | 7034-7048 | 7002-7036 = 0.066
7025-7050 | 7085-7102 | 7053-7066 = 0.010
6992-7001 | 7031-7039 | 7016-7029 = 0.163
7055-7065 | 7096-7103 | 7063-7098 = -0.041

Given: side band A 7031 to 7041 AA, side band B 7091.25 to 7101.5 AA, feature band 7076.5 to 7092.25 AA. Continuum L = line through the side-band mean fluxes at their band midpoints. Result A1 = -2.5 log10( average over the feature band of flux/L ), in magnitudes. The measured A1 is 0.02 mag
